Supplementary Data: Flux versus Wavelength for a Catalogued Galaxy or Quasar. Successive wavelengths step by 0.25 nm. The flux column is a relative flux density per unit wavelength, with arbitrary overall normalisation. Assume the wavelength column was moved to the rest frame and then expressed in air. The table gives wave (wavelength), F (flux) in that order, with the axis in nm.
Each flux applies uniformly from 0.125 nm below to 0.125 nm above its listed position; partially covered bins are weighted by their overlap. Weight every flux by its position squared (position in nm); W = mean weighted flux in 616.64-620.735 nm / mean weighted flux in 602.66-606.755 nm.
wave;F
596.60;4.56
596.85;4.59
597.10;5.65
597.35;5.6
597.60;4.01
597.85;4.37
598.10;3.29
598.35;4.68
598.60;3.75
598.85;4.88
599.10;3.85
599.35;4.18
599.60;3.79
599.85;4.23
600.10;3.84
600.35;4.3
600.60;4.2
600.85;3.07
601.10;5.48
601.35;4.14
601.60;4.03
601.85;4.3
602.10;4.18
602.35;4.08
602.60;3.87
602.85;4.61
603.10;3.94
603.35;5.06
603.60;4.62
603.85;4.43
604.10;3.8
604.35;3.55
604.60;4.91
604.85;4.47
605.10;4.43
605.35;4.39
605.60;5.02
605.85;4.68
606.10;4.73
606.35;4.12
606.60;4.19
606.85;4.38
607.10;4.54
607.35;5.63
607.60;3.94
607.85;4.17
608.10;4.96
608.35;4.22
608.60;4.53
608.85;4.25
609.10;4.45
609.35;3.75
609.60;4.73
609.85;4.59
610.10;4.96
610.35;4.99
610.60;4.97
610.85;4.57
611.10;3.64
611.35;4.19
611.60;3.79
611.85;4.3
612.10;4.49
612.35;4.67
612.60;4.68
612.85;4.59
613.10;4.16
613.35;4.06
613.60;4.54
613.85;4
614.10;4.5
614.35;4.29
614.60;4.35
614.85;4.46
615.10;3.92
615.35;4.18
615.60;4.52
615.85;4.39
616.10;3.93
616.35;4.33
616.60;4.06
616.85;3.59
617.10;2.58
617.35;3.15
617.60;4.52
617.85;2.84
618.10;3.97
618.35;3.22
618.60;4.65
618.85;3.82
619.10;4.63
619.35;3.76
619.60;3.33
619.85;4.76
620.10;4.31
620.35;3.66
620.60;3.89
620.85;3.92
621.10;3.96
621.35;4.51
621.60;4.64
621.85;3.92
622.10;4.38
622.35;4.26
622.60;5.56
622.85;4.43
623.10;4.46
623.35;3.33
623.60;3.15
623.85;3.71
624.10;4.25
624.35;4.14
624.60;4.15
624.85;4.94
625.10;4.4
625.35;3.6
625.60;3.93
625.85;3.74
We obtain 0.90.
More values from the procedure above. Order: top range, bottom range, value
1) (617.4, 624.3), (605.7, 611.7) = 0.95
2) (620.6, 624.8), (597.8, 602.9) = 1.09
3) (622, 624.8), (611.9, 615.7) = 0.99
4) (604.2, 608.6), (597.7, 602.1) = 1.11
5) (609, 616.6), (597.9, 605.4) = 1.07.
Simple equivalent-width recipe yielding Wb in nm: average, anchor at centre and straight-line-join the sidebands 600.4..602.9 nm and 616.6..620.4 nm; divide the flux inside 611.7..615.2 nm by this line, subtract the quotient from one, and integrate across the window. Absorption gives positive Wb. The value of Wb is -0.40 nm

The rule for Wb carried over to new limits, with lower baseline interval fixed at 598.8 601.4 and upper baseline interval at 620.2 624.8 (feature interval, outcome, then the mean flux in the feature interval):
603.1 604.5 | -0.04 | 4.27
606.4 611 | -0.42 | 4.53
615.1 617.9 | 0.20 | 3.86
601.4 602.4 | 0.00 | 4.15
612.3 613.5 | -0.08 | 4.42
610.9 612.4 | -0.01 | 4.18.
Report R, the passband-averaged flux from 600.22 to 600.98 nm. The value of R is 3.87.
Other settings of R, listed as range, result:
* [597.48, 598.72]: 4.02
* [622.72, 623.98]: 3.82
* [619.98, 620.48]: 3.98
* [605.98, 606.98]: 4.35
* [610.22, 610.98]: 4.84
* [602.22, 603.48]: 4.31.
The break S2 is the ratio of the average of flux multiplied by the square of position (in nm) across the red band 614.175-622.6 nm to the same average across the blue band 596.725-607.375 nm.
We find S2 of 0.98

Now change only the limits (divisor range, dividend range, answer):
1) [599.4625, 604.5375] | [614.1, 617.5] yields 1.00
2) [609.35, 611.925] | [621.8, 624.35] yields 0.97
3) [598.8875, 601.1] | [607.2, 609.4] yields 1.13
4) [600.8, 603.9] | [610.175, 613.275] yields 1.06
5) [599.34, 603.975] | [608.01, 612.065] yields 1.08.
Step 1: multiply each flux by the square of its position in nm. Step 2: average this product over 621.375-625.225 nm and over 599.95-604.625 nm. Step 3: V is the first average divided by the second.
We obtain 1.1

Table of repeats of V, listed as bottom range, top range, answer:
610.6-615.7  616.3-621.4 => 0.91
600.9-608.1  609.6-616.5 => 1.02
